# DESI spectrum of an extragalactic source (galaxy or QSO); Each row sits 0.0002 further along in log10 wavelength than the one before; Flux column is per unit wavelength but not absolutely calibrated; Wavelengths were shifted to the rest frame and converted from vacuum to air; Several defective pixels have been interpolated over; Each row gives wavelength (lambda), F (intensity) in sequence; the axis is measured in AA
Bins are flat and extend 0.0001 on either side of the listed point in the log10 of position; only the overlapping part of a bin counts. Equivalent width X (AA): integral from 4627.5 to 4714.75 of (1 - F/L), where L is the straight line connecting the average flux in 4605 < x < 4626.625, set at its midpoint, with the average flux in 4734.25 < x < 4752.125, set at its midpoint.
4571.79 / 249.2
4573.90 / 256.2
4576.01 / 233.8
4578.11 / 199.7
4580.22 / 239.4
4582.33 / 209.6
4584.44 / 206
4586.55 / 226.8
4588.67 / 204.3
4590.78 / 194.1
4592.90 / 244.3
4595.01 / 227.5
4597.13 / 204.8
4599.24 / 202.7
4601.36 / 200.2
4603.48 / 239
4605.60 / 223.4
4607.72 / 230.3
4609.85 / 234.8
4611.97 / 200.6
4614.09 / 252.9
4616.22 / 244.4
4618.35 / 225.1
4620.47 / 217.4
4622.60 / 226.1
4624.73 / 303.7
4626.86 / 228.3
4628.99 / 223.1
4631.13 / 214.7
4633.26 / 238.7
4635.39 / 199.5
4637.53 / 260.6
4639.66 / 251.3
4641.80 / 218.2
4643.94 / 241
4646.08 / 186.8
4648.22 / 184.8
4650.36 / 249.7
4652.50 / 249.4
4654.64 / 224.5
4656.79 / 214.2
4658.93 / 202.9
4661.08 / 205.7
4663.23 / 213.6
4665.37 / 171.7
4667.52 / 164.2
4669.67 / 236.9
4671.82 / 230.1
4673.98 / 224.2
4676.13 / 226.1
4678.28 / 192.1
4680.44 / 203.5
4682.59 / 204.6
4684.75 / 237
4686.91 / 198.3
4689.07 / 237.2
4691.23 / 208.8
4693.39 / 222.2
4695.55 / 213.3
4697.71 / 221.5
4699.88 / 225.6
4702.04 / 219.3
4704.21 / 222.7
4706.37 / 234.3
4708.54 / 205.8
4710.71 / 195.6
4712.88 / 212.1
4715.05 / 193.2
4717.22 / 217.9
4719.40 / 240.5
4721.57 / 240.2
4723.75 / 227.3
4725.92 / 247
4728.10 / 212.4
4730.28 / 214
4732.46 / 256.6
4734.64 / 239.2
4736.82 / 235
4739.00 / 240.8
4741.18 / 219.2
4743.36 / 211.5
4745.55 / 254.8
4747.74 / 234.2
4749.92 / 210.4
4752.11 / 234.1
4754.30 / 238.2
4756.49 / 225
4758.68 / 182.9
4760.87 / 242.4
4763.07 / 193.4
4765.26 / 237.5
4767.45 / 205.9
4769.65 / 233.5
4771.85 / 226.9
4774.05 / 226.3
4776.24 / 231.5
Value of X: 6.2 AA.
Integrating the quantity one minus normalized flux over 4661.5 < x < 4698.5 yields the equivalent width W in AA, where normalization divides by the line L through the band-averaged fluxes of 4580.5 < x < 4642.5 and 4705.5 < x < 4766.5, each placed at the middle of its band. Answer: 2.2 AA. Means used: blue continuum 226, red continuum 225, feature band 212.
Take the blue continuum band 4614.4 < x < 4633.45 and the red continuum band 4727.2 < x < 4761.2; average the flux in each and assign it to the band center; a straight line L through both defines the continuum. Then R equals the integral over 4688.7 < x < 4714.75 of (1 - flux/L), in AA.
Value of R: 1.6 AA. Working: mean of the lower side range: 236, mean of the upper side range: 228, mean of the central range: 217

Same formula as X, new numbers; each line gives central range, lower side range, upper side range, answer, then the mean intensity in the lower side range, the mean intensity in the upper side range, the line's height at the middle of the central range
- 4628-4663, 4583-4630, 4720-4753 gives 0.7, 225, 232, 227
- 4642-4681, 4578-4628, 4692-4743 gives 2.1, 225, 224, 224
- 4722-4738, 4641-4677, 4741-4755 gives -0.5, 214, 229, 226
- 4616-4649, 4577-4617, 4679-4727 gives -1.4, 220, 219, 220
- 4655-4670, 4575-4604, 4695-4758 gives 1.4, 216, 225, 221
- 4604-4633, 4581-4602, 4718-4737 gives -2.1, 213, 234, 217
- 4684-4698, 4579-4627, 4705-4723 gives 0.0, 225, 218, 219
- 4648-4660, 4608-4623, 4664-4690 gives -0.3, 229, 210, 217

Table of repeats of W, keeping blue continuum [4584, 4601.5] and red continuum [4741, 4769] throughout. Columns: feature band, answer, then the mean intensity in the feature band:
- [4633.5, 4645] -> -1.0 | 234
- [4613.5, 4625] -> -1.4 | 240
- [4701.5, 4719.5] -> 0.5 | 214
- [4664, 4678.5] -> 0.7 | 208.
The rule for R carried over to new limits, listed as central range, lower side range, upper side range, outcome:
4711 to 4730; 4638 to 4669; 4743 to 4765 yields -0.16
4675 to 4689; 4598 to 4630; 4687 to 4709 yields 0.63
